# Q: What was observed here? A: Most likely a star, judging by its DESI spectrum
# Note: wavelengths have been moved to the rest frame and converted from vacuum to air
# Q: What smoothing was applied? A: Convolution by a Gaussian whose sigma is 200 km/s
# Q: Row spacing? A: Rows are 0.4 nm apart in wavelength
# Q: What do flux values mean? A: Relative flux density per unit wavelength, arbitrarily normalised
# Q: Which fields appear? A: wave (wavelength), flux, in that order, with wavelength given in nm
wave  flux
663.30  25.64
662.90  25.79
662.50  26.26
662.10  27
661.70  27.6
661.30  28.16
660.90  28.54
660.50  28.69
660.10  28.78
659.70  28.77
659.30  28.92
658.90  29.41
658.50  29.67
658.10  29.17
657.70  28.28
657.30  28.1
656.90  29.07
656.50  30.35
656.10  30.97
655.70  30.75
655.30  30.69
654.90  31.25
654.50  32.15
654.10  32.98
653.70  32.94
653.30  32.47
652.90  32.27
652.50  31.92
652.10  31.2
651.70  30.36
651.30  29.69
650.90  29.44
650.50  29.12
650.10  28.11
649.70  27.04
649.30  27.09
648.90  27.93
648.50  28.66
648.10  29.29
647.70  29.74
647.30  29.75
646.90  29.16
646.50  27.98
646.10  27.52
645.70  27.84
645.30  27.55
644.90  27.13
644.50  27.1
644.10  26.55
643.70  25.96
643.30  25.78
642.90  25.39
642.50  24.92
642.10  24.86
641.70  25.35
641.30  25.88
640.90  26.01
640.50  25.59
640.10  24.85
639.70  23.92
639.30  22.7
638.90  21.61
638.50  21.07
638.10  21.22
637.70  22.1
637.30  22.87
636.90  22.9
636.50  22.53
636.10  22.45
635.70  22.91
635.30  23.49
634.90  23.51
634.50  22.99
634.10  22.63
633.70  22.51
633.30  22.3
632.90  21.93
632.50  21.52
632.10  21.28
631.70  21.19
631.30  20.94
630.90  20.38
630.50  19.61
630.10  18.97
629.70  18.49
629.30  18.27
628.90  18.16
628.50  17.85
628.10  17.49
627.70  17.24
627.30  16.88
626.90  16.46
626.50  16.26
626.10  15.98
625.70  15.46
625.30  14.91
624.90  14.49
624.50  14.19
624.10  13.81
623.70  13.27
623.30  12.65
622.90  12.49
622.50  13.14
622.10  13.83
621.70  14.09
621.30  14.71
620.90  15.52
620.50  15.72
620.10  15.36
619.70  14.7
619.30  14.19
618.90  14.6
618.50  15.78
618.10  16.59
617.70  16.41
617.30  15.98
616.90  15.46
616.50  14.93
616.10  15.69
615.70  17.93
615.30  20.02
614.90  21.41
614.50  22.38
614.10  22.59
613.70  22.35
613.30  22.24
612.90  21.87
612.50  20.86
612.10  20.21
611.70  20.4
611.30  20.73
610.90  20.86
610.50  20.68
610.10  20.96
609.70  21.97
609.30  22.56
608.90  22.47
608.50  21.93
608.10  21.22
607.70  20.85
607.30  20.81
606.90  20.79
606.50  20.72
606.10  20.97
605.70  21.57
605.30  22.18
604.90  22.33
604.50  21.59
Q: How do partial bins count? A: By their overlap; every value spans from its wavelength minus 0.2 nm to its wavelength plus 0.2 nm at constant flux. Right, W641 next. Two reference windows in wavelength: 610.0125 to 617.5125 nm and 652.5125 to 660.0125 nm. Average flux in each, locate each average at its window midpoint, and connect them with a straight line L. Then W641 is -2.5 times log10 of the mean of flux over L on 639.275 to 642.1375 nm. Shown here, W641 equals 0.065 mag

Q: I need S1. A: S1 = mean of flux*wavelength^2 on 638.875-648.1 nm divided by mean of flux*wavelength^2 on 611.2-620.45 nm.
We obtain 1.58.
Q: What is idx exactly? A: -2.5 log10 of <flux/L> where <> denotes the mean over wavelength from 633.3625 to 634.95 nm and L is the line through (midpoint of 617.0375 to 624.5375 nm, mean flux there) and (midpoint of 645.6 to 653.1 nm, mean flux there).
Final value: -0.07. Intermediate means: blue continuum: 14.6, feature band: 22.8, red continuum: 29.2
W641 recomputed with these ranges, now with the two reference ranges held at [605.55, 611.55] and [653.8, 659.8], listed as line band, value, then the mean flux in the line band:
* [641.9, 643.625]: 0.09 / 25.3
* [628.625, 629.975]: 0.34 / 18.3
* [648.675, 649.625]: 0.05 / 27.5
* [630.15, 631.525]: 0.25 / 20.2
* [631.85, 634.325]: 0.17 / 22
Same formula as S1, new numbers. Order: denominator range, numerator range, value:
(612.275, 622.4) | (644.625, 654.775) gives 1.89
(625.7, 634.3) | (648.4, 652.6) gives 1.61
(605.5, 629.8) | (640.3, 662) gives 1.79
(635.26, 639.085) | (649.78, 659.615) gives 1.44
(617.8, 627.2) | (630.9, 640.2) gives 1.58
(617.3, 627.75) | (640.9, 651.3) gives 1.98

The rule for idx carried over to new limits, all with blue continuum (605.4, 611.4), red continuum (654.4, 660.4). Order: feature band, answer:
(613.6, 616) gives 0.08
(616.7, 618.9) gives 0.40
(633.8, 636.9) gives 0.13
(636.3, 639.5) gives 0.19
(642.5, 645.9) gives 0.04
